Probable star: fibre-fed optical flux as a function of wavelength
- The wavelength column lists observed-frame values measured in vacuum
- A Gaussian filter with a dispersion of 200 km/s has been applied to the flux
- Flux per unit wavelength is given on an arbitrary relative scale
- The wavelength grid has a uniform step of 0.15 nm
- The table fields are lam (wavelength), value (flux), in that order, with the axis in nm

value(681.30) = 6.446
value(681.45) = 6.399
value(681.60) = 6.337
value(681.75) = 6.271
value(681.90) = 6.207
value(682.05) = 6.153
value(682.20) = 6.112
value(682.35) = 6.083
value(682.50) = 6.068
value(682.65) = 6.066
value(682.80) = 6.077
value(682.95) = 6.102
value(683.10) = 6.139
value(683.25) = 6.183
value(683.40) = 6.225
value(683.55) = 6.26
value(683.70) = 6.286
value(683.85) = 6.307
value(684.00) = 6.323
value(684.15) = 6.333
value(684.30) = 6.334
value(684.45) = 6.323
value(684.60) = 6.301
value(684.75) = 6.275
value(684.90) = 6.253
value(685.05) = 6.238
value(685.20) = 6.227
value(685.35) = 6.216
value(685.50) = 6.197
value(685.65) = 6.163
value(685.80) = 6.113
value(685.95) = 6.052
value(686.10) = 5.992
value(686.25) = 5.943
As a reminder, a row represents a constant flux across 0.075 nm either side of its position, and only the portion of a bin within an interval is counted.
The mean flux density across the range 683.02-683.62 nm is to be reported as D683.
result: 6.2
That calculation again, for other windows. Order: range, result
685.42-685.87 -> 6.16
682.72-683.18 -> 6.11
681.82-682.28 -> 6.16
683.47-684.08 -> 6.29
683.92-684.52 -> 6.33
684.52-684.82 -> 6.29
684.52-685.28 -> 6.26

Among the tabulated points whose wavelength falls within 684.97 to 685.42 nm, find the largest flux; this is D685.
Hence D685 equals 6.238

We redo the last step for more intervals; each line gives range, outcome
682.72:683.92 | 6.307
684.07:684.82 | 6.334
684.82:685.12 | 6.253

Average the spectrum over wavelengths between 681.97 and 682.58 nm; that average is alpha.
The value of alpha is 6.1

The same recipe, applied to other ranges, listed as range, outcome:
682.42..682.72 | 6.07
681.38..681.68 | 6.37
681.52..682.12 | 6.24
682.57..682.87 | 6.07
